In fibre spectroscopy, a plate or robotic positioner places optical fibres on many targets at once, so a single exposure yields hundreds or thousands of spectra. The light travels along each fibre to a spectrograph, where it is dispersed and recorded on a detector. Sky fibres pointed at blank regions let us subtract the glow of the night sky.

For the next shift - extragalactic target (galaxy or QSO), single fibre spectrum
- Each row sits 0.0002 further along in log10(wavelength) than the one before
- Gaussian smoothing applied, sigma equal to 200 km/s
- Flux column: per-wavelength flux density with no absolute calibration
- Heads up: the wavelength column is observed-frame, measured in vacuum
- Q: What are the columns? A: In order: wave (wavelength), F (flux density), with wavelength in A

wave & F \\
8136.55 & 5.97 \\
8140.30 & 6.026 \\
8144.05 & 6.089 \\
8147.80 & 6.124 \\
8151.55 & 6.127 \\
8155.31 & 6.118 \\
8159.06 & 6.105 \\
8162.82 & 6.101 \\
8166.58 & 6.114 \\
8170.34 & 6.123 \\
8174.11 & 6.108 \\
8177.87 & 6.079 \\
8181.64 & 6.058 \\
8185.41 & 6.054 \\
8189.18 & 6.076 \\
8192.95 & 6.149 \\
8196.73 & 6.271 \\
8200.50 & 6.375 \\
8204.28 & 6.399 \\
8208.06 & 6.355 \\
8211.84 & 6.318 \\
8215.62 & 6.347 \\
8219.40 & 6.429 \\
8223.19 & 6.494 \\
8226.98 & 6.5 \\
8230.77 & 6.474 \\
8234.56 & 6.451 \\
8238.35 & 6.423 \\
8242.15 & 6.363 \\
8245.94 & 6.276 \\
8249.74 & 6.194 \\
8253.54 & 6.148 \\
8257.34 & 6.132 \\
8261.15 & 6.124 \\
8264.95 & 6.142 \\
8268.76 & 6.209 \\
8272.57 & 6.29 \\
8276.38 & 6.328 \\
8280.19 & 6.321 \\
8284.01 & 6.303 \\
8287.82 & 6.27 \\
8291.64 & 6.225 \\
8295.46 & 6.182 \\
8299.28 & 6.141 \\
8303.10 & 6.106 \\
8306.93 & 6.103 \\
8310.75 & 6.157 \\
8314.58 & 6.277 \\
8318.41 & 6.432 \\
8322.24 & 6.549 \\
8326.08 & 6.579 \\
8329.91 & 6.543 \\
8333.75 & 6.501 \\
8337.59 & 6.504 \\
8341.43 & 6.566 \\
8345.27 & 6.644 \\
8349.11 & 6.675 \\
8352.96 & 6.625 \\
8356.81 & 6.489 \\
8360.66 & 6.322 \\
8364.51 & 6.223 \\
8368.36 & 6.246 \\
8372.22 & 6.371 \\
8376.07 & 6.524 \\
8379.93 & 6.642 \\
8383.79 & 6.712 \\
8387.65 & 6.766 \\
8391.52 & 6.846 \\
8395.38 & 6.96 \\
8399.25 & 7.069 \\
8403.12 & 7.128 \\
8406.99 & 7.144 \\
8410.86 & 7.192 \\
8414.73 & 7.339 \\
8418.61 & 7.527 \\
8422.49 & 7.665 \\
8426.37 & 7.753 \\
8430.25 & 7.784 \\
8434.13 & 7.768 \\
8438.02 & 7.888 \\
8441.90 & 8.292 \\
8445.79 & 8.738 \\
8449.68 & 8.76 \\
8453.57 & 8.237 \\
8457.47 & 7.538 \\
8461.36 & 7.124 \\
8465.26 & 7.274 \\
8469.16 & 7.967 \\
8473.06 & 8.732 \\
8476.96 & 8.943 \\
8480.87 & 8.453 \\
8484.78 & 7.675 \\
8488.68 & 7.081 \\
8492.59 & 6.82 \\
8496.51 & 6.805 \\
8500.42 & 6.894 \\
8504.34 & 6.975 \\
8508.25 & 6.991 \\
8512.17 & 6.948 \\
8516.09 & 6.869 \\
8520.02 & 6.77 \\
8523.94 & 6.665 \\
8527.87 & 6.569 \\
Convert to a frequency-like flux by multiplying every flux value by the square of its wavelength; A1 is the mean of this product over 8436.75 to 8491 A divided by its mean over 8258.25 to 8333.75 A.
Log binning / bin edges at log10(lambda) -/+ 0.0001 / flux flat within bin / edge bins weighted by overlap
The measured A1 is 1.33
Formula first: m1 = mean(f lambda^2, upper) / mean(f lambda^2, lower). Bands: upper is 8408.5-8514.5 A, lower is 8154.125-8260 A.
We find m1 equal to 1.30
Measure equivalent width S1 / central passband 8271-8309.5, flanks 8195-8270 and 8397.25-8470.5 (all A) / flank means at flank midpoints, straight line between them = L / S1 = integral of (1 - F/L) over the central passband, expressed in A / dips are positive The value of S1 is 2.8 A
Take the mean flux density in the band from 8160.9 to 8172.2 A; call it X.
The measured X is 6.11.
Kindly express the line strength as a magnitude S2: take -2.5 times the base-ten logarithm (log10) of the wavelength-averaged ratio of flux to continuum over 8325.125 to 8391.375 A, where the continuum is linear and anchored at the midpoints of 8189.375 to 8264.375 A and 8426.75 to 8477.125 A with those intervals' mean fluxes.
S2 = 0.12 mag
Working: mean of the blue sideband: 6.32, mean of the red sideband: 8.04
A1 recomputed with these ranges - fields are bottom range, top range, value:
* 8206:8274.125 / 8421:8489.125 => 1.33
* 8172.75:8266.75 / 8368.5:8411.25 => 1.13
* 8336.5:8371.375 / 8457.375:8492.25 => 1.25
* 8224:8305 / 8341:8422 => 1.11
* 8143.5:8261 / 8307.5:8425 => 1.12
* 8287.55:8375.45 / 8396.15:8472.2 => 1.24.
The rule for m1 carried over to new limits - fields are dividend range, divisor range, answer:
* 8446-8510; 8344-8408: 1.18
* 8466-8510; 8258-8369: 1.24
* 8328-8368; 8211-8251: 1.05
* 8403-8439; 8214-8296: 1.24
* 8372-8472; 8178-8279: 1.24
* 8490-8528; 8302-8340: 1.12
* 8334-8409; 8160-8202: 1.14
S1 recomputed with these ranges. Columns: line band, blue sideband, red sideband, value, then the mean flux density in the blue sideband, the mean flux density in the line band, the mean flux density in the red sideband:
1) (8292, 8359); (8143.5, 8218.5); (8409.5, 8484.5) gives 6.8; 6.18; 6.41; 7.95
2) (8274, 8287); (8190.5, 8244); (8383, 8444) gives 0.8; 6.38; 6.31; 7.38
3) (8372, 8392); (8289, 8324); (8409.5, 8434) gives 1.3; 6.24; 6.65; 7.57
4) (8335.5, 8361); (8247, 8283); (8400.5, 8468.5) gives 1.4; 6.21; 6.56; 7.71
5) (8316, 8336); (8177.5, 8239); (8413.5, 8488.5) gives 1.7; 6.31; 6.51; 7.96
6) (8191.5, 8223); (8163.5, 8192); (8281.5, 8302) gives -1.1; 6.09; 6.34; 6.22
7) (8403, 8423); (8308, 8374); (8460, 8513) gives -1.0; 6.45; 7.33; 7.49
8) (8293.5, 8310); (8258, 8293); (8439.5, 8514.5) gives 0.8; 6.24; 6.14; 7.69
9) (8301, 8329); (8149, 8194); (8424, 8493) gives 2.8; 6.1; 6.32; 7.96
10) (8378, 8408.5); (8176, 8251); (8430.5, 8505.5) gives 1.9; 6.31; 6.9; 7.79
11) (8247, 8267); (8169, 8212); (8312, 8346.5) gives 0.6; 6.19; 6.15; 6.5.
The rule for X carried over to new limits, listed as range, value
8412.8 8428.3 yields 7.57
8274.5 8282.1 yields 6.32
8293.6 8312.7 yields 6.14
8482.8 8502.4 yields 7.05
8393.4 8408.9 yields 7.08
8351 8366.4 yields 6.41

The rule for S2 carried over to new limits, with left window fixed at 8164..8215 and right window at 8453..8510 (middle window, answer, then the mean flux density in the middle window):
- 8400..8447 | -0.05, 7.65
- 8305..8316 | 0.10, 6.17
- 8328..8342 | 0.06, 6.52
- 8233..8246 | 0.01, 6.39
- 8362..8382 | 0.10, 6.4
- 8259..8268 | 0.07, 6.14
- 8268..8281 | 0.05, 6.29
